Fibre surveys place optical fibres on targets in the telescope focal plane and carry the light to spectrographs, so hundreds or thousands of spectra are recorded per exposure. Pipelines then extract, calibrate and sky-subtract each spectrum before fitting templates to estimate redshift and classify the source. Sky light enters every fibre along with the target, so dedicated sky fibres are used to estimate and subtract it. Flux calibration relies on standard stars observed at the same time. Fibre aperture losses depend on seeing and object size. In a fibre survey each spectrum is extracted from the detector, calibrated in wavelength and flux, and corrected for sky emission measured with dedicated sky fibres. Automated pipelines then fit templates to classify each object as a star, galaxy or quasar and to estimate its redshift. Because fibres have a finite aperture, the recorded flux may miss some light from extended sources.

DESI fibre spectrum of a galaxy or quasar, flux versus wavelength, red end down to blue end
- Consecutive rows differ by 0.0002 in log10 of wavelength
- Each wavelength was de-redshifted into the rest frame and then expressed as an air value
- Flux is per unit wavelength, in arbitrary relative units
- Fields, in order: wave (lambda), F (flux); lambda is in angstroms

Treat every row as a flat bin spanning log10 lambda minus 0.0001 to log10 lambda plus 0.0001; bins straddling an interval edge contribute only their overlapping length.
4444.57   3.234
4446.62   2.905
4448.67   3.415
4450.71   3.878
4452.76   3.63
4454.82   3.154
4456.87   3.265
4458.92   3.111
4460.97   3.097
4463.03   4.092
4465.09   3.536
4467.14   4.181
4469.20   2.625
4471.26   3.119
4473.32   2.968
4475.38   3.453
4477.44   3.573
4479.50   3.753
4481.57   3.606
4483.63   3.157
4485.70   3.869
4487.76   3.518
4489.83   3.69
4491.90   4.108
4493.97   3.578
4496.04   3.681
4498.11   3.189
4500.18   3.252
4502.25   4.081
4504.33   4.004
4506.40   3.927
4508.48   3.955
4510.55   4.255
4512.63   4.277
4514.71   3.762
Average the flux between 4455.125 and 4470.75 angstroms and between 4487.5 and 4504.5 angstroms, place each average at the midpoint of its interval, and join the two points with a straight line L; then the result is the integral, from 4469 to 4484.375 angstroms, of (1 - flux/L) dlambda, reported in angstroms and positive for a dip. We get 0.8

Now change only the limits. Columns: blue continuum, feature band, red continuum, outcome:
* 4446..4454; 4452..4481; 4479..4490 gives 1.06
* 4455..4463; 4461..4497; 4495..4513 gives -0.26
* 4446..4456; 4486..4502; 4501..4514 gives 1.20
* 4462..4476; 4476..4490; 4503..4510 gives 0.18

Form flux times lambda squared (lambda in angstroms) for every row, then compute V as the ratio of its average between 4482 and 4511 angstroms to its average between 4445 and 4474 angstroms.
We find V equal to 1.13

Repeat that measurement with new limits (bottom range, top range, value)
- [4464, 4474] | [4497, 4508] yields 1.14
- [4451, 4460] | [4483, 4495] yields 1.12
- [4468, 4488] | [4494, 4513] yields 1.15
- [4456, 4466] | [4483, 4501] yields 1.06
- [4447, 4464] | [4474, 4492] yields 1.06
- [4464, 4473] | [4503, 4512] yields 1.23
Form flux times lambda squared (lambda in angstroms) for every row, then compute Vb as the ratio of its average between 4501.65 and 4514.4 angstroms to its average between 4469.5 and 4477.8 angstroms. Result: 1.29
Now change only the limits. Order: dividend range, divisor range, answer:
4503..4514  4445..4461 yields 1.26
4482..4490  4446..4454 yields 1.04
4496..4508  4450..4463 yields 1.11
